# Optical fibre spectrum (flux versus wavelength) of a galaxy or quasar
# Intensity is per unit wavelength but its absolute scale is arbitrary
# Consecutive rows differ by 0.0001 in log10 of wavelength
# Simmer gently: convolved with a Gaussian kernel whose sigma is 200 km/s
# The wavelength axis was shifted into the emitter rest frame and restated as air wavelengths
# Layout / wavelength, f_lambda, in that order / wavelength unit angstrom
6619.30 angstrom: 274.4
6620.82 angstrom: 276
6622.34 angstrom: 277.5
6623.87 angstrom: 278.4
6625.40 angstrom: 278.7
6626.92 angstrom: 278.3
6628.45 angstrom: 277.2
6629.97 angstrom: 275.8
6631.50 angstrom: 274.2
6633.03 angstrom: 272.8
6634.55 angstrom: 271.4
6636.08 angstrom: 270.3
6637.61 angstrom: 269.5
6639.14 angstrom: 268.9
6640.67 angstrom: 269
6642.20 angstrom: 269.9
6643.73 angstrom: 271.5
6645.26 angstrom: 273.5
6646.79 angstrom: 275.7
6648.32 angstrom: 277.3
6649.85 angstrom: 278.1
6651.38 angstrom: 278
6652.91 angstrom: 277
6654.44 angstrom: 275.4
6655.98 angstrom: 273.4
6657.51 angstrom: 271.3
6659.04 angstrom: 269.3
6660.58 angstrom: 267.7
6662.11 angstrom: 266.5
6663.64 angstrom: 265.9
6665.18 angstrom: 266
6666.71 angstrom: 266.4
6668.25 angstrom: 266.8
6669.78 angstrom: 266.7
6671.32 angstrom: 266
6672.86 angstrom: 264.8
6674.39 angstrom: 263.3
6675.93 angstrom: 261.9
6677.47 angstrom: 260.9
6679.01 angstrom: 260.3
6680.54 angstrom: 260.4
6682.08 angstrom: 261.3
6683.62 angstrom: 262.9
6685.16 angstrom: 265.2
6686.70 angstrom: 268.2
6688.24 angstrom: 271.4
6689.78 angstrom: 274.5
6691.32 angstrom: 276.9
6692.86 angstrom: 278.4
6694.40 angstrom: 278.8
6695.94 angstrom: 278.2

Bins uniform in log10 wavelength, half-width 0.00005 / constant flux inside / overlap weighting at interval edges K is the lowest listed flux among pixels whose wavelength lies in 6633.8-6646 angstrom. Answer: 268.9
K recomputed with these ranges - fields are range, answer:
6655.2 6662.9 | 266.5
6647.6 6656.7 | 273.4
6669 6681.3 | 260.3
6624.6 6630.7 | 275.8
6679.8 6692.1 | 260.4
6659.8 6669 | 265.9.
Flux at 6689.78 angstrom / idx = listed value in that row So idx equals 274.5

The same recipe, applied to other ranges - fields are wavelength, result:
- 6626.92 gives 278.3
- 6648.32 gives 277.3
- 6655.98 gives 273.4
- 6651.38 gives 278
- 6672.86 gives 264.8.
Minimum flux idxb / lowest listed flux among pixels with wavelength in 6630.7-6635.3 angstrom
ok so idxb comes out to 271.4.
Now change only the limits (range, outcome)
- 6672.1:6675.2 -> 263.3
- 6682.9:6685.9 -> 262.9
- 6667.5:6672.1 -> 266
